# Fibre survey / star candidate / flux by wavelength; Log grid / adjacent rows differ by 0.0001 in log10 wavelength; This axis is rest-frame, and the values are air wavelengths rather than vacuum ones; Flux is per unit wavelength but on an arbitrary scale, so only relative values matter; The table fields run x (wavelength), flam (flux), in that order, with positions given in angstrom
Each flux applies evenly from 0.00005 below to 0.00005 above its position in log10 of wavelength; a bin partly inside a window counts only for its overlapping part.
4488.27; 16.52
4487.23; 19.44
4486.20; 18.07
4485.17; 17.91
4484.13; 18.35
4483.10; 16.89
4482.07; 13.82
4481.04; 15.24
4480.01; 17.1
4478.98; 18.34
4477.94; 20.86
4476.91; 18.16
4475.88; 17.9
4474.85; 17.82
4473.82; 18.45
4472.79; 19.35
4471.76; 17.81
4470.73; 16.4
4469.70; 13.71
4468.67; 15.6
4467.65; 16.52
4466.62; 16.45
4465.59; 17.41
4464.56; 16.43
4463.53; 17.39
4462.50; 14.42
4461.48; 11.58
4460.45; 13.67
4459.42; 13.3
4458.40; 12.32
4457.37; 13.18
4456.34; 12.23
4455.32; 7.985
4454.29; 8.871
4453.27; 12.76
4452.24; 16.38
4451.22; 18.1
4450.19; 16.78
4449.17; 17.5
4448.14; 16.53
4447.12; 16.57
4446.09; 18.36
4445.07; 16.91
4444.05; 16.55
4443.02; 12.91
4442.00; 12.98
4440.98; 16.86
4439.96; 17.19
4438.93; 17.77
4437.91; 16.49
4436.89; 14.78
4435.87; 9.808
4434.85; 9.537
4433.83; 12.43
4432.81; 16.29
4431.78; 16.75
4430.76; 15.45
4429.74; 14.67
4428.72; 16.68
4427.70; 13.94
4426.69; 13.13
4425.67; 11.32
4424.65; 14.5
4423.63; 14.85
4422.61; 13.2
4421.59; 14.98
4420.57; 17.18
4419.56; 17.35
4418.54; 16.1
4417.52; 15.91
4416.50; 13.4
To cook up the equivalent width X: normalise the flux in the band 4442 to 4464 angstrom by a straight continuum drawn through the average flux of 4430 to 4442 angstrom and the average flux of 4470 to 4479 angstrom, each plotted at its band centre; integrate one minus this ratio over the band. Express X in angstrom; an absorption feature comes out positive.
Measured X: 2.4 angstrom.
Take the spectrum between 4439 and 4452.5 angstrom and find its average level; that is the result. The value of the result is 16.5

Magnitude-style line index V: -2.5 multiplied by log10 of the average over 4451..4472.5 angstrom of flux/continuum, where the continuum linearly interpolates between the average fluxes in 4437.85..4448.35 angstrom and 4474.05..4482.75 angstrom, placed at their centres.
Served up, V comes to 0.17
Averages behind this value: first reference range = 16.3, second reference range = 17.4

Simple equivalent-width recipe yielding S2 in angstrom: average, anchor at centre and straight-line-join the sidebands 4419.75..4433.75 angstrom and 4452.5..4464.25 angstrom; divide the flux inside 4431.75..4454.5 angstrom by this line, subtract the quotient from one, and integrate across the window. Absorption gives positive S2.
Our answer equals -2.6 angstrom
